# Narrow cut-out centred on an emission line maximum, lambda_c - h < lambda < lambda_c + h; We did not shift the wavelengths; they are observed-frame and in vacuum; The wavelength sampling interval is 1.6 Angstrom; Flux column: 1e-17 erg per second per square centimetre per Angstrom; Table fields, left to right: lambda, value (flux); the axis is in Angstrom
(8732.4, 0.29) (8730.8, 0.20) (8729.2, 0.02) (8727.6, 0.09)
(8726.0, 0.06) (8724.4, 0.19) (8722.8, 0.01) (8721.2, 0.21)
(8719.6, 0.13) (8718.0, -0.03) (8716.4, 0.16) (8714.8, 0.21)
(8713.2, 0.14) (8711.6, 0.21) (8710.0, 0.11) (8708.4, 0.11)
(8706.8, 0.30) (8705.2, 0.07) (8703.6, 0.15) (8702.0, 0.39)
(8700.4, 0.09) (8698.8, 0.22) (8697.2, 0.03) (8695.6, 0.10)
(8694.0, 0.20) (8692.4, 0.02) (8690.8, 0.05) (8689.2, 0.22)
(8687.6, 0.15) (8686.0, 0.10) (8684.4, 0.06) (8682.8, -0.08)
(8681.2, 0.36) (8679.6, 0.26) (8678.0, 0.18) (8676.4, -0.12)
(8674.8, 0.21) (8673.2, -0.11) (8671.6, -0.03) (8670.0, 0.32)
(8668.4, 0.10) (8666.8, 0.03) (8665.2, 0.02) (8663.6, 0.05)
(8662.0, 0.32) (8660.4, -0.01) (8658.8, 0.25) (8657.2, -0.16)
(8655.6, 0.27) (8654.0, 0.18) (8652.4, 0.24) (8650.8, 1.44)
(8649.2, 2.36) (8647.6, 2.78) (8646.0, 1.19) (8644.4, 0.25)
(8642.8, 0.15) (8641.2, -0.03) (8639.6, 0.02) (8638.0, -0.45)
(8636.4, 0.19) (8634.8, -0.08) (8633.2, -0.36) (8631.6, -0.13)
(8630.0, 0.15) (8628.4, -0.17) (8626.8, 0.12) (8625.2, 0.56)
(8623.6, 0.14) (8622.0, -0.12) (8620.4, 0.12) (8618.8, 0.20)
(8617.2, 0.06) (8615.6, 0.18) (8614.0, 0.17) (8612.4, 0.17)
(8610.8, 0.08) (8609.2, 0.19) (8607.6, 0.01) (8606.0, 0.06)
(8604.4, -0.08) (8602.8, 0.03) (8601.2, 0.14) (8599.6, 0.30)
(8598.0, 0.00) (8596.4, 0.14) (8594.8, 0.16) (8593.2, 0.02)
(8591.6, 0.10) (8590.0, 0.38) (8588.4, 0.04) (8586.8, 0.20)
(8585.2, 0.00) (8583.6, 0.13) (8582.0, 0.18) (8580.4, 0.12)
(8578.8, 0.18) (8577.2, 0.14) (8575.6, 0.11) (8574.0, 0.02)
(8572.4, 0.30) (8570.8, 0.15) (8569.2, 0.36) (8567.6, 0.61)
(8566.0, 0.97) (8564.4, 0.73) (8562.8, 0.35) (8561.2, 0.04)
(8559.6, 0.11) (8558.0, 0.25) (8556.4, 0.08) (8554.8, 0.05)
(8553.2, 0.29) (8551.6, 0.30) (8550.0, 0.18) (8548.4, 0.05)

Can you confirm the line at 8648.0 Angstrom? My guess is [O III] 5007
